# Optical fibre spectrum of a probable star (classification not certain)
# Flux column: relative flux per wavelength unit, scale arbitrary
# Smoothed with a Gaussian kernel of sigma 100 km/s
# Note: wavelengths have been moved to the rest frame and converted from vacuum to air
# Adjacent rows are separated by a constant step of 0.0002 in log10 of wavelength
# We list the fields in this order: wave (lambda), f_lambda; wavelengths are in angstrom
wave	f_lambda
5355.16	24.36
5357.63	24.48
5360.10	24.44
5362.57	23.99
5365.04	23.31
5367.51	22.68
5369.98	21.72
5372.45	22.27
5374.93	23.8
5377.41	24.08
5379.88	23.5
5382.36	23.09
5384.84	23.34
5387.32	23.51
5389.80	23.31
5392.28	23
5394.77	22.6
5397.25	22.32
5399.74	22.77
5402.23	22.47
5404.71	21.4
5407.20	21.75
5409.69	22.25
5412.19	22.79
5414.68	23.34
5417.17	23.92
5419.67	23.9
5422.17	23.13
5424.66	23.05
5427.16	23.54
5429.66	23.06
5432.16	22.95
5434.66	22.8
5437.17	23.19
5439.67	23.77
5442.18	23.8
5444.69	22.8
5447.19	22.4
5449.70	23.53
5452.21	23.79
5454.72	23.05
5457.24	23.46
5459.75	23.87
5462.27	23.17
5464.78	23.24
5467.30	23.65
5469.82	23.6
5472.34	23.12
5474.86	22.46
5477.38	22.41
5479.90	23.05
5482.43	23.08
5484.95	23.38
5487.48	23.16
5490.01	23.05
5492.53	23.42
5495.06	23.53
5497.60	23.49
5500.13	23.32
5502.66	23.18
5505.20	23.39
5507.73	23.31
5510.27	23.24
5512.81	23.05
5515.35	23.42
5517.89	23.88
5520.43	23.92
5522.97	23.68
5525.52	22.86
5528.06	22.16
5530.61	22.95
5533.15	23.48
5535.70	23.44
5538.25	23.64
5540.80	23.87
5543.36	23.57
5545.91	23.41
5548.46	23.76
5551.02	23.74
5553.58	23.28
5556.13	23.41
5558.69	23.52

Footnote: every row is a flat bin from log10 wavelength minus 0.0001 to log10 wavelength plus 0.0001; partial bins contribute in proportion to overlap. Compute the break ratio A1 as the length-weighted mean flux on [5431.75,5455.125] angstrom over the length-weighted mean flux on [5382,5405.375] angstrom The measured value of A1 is 1.02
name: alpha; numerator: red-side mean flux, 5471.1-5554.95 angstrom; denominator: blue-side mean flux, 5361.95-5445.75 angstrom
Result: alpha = 1.01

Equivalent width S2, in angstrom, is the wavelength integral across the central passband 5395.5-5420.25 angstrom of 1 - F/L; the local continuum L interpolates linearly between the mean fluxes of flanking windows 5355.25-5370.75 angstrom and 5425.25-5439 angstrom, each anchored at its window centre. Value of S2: 0.7 angstrom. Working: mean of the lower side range 23.6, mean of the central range 22.7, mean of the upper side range 23.1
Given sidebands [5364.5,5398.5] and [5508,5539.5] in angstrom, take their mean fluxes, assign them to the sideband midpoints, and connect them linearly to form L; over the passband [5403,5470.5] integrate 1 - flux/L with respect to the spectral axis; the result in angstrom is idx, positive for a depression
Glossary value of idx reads 0.0 angstrom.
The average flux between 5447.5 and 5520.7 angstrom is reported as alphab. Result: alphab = 23.3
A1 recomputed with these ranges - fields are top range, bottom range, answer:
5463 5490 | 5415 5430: 0.99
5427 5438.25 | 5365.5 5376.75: 1.01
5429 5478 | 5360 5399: 1.00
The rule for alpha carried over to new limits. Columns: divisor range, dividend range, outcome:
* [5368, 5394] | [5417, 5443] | 1.01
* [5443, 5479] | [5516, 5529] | 1.01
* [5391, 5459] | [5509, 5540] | 1.01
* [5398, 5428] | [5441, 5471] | 1.02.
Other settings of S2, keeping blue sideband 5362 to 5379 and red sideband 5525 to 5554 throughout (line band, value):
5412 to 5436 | -0.1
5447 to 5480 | 0.0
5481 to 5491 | 0.0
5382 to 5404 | 0.2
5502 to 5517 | 0.0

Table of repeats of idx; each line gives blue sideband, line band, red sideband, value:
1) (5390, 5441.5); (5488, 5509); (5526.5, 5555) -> -0.09 angstrom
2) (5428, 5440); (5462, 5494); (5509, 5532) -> 0.06 angstrom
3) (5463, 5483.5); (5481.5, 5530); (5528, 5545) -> -0.11 angstrom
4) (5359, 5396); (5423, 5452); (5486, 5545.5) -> 0.12 angstrom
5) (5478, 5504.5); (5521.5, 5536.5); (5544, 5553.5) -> 0.24 angstrom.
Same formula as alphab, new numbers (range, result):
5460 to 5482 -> 23.1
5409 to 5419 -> 23.2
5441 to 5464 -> 23.3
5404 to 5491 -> 23.1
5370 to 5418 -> 22.9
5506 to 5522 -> 23.5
